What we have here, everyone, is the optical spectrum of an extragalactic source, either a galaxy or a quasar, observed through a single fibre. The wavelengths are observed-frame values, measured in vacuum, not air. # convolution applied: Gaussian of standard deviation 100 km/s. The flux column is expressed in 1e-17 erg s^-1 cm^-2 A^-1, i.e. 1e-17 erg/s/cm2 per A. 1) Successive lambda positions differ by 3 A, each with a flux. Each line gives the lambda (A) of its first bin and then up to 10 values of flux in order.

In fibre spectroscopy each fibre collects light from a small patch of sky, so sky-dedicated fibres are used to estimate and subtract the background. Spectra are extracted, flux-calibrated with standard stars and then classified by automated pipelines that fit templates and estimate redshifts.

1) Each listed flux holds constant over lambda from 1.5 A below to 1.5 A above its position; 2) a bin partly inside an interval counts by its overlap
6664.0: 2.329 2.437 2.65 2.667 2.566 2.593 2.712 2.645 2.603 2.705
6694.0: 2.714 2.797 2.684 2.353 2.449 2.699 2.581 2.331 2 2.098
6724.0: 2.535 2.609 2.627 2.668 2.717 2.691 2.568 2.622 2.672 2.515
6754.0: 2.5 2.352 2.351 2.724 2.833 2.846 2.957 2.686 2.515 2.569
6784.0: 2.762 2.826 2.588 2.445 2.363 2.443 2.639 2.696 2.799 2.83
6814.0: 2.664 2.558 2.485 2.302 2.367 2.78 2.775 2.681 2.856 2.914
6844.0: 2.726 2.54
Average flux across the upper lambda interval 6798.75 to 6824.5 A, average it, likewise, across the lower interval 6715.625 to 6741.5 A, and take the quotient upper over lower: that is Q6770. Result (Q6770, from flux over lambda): 1.0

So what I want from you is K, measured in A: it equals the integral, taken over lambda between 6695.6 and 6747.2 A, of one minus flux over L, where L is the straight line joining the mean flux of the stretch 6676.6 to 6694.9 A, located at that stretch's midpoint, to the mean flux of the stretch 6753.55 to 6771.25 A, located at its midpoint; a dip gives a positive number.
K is 2.10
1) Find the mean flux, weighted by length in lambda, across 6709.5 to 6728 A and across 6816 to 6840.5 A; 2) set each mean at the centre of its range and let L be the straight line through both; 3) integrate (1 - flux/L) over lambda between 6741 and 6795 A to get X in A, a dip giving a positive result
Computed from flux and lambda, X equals -3.2 A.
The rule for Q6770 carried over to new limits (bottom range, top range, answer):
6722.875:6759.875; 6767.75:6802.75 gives 1.02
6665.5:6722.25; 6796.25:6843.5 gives 1.04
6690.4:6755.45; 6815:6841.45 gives 1.03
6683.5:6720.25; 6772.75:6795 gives 1.04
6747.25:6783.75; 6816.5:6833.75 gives 0.97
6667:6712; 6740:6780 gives 1.00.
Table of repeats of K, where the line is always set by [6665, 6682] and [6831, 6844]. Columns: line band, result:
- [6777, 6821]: 2.1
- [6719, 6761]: 2.2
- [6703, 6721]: 1.7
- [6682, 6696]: -0.4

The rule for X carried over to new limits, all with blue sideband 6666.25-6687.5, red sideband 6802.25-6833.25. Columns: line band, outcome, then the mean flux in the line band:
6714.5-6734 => 1.58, 2.41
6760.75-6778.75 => -0.90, 2.75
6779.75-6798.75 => 0.29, 2.58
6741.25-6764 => 0.76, 2.53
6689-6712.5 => -0.06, 2.62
